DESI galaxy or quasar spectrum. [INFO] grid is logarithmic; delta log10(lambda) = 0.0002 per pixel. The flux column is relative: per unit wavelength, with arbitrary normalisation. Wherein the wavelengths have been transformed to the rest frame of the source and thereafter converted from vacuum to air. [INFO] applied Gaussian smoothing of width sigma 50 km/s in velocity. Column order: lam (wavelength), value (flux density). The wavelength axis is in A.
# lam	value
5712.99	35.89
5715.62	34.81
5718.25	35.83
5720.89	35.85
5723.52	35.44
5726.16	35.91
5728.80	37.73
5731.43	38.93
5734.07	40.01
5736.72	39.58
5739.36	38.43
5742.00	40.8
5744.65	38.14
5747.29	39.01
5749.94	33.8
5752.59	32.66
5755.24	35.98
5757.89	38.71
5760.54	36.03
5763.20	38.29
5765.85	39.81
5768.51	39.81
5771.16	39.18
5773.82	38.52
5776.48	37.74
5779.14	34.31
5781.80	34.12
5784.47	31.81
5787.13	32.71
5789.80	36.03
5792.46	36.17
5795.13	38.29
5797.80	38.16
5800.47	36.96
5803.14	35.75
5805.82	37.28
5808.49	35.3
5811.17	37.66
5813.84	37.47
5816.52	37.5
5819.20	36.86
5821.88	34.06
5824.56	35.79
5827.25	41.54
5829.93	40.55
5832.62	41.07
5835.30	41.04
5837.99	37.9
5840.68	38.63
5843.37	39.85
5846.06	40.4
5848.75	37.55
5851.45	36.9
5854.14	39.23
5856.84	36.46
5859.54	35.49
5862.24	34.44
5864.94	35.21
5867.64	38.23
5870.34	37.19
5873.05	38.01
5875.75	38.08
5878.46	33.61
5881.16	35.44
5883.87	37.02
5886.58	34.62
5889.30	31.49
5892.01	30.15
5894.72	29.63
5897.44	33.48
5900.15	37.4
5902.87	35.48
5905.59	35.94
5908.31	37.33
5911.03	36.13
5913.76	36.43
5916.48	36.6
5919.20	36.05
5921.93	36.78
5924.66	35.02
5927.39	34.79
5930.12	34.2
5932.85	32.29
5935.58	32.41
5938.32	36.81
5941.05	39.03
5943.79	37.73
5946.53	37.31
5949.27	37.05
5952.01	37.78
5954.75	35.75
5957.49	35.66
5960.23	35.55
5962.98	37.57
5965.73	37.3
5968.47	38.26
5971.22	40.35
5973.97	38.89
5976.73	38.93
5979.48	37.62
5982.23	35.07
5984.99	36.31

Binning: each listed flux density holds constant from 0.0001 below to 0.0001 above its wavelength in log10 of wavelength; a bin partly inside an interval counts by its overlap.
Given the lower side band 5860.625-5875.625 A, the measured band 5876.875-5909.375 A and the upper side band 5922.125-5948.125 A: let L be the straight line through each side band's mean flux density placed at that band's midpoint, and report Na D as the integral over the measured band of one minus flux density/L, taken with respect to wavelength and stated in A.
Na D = 1.8 A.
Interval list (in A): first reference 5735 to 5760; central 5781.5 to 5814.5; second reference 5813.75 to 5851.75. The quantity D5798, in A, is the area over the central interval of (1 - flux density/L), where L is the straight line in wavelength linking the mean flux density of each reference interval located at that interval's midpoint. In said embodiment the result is 1.8 A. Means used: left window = 37.4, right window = 38.5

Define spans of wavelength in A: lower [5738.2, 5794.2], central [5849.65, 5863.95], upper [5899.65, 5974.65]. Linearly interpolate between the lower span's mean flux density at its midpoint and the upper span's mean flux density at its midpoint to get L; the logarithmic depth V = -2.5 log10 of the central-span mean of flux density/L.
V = 0.00 mag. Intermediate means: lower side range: 36.8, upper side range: 36.5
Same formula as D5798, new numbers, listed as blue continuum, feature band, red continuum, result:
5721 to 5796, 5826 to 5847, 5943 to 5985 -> -1.67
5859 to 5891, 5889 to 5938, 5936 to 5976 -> 2.49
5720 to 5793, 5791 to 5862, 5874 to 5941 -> -3.40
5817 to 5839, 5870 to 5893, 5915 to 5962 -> 1.39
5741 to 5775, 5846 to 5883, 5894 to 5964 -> -0.21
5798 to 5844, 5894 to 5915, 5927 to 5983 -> 1.01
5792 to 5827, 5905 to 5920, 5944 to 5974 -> 0.30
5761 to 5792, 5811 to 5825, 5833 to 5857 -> 0.53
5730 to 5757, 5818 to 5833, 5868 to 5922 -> -0.70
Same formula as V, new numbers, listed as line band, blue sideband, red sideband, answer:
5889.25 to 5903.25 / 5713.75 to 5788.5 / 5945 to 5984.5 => 0.133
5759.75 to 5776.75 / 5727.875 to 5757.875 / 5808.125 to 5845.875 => -0.018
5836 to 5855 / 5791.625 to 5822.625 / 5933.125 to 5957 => -0.056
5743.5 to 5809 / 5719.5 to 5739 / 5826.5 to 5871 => 0.038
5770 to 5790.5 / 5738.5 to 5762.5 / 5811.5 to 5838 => 0.062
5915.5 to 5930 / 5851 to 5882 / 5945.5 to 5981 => 0.043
